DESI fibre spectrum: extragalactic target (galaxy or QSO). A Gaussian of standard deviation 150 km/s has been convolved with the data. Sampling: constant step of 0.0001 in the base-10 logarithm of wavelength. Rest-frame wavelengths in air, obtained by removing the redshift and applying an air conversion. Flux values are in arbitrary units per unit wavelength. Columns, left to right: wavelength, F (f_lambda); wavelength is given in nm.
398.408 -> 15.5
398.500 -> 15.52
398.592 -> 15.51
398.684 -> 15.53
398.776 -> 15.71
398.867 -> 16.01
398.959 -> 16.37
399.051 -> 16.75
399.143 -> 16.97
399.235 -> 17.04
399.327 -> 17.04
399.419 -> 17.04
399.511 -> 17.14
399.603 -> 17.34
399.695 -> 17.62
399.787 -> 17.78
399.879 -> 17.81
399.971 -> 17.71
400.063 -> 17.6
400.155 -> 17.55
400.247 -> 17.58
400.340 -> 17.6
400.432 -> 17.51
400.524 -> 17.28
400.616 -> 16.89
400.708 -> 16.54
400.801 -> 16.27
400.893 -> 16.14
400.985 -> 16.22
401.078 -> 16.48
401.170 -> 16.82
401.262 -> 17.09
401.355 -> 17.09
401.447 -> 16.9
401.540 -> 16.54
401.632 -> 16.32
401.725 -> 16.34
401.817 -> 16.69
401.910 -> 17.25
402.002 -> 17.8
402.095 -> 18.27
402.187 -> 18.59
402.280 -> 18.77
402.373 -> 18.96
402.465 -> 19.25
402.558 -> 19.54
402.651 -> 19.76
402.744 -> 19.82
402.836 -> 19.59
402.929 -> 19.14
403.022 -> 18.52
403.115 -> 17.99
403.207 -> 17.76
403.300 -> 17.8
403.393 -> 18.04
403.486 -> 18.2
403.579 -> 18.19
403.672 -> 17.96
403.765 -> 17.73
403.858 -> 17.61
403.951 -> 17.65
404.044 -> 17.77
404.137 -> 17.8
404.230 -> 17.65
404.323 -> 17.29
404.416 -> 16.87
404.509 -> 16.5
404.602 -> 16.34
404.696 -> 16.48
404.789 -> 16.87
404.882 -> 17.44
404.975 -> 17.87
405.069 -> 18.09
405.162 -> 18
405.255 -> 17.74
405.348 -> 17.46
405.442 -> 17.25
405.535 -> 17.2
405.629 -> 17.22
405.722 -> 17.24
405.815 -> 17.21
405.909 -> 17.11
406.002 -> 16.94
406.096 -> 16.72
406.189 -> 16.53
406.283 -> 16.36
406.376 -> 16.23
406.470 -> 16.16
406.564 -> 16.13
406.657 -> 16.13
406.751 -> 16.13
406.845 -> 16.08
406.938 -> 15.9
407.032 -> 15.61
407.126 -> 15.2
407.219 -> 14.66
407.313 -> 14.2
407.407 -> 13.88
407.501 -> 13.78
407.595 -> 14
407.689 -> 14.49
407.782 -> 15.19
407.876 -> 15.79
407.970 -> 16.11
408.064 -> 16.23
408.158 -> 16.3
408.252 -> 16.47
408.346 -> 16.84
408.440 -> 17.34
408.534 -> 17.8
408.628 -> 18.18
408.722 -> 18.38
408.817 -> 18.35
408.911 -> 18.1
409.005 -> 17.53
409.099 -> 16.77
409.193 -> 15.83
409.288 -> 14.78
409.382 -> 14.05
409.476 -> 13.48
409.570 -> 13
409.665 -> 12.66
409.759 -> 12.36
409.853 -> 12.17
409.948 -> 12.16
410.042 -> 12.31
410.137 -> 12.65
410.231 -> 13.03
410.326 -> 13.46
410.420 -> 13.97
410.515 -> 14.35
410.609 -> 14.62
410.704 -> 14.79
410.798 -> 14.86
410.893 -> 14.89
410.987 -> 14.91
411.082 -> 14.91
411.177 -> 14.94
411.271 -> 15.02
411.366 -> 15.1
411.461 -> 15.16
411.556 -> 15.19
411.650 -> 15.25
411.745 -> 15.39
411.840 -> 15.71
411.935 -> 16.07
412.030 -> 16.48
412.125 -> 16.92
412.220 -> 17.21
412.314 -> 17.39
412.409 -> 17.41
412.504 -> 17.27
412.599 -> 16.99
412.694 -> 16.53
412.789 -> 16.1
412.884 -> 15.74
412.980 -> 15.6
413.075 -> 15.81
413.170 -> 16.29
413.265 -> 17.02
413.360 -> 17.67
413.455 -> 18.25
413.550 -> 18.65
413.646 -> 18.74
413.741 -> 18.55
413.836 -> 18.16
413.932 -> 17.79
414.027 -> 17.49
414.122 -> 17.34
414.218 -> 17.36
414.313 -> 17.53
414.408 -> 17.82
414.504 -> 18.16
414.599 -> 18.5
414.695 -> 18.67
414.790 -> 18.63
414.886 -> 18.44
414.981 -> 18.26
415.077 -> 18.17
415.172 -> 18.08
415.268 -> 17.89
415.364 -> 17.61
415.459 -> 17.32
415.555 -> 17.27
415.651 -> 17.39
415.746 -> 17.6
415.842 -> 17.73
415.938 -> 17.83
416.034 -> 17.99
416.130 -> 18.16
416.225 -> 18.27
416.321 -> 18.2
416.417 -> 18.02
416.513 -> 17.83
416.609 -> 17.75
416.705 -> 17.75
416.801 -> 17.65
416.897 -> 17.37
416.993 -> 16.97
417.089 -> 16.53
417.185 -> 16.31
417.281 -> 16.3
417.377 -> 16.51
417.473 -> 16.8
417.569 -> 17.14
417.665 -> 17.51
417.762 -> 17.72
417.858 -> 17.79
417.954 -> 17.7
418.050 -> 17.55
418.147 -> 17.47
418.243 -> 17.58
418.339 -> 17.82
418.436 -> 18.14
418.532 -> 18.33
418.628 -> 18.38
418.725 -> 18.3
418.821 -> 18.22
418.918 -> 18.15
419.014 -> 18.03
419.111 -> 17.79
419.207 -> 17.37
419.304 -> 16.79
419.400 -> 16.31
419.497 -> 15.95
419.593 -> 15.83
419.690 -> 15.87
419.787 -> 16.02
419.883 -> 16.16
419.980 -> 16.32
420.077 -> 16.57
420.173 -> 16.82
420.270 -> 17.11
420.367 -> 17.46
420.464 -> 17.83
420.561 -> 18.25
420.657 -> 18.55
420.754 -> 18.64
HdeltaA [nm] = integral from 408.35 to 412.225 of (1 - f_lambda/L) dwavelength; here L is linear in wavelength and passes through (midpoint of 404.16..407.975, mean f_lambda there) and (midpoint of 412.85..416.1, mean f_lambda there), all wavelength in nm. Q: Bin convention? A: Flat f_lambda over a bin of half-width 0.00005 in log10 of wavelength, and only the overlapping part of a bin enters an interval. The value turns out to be 0.43 nm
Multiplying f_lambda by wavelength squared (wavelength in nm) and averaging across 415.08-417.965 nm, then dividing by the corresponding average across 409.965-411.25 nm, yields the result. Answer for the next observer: 1.3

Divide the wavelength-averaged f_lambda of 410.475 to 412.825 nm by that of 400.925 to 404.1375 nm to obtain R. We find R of 0.88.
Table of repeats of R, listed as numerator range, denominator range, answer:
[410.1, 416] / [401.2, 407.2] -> 0.96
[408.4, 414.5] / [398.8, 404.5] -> 0.91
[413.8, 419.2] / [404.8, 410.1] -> 1.11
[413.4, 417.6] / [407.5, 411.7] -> 1.18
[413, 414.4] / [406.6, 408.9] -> 1.10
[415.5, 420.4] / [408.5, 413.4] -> 1.12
